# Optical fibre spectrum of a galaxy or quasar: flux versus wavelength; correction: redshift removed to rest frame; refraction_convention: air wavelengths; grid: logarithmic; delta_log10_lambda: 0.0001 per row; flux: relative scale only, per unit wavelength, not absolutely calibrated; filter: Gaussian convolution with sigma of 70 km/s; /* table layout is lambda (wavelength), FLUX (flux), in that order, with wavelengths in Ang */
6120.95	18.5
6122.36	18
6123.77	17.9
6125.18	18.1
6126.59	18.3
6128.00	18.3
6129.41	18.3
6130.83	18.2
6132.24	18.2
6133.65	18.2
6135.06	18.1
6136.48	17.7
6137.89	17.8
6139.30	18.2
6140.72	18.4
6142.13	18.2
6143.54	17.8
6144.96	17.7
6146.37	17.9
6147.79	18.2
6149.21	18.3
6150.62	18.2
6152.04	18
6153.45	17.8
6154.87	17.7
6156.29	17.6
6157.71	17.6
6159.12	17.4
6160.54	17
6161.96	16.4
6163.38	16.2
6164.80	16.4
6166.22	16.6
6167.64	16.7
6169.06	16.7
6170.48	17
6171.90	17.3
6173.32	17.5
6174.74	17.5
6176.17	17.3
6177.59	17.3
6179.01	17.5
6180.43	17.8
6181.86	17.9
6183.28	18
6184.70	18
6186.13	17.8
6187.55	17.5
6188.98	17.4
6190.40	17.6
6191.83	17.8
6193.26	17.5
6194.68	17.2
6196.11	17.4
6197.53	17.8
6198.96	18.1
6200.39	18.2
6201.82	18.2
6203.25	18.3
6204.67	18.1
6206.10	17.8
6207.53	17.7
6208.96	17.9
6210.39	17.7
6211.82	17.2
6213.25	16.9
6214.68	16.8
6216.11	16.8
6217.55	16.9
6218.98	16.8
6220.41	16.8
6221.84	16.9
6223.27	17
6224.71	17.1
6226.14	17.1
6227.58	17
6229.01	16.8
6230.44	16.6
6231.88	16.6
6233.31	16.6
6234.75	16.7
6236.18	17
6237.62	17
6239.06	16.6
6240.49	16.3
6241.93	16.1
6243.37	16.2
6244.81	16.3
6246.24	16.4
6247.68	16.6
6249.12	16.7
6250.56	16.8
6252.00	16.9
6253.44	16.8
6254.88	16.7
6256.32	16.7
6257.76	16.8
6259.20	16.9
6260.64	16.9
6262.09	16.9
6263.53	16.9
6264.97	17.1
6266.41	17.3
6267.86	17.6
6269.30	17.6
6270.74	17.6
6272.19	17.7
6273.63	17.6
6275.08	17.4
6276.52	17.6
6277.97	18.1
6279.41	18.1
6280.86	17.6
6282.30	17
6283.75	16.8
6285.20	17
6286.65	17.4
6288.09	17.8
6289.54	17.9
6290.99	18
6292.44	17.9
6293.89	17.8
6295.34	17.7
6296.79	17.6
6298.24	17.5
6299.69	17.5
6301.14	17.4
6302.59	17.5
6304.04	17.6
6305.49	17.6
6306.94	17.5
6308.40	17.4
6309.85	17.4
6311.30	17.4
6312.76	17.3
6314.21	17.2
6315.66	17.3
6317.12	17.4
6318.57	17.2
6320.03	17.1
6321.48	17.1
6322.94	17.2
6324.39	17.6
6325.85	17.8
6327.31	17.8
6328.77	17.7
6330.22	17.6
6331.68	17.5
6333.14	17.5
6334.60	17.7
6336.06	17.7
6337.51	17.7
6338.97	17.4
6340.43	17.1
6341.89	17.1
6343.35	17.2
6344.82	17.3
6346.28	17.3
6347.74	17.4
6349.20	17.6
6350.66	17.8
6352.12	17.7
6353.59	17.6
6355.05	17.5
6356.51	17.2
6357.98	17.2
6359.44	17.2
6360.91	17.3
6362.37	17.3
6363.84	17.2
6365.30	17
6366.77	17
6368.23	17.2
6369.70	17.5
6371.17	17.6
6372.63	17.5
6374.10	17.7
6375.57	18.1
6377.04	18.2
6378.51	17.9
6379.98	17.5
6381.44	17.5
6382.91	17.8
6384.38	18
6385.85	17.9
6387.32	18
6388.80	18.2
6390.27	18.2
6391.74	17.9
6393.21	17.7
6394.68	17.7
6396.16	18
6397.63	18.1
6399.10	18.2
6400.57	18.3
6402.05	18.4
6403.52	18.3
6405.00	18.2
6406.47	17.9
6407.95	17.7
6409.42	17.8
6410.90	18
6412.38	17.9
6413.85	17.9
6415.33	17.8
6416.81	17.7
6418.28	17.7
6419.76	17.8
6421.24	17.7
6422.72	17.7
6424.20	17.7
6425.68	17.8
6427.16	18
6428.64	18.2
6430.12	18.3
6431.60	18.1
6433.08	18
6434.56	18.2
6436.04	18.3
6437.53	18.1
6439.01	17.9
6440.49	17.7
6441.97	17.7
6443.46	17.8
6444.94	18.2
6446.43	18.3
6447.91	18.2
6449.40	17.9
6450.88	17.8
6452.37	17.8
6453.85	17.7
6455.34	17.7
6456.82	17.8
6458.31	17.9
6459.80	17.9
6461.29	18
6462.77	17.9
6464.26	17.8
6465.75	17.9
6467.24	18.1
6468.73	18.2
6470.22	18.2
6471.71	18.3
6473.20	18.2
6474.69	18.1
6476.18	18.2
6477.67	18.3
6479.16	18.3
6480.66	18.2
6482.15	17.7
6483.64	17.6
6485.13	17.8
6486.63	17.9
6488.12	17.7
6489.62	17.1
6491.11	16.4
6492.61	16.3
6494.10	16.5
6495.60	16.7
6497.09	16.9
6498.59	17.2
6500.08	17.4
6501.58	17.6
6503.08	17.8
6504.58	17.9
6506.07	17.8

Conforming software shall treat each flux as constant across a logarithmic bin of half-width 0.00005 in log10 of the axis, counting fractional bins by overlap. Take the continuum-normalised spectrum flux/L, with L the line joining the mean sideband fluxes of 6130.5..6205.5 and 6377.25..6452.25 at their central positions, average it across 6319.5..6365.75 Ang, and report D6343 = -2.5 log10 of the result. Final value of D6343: 0.03 mag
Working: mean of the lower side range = 17.6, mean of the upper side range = 18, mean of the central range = 17.4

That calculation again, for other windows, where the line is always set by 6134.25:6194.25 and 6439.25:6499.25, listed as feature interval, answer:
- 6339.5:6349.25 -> 0.026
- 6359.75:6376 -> 0.019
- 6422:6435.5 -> -0.017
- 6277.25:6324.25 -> 0.010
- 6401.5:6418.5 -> -0.015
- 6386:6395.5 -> -0.014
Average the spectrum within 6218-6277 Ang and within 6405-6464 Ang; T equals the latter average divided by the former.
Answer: 1.06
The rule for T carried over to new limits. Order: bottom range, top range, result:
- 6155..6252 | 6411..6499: 1.04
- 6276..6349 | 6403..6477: 1.03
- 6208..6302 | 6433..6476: 1.05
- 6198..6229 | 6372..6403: 1.03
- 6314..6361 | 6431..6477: 1.03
